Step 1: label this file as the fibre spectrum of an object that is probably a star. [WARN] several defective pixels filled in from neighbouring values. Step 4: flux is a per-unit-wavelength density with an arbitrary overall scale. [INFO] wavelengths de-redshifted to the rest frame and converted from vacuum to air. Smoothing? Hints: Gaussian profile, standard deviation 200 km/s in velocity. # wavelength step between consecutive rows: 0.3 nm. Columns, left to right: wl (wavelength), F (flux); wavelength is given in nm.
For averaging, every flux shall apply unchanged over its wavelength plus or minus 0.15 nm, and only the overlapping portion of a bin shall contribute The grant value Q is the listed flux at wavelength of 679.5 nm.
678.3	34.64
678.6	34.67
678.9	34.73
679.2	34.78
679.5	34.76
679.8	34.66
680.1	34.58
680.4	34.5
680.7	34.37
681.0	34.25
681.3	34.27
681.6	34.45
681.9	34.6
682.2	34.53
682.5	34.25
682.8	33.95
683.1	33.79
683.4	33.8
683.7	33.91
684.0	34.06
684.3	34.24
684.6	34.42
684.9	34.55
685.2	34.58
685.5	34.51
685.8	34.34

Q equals 34.76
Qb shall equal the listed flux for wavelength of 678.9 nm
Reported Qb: 34.73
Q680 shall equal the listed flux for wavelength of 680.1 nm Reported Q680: 34.58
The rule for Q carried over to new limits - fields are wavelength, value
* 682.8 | 33.95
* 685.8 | 34.34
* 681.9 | 34.6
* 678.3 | 34.64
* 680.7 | 34.37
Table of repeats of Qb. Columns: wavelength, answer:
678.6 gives 34.67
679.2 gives 34.78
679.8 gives 34.66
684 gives 34.06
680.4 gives 34.5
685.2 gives 34.58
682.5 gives 34.25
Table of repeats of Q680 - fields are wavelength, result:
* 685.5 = 34.51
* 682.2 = 34.53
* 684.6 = 34.42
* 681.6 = 34.45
